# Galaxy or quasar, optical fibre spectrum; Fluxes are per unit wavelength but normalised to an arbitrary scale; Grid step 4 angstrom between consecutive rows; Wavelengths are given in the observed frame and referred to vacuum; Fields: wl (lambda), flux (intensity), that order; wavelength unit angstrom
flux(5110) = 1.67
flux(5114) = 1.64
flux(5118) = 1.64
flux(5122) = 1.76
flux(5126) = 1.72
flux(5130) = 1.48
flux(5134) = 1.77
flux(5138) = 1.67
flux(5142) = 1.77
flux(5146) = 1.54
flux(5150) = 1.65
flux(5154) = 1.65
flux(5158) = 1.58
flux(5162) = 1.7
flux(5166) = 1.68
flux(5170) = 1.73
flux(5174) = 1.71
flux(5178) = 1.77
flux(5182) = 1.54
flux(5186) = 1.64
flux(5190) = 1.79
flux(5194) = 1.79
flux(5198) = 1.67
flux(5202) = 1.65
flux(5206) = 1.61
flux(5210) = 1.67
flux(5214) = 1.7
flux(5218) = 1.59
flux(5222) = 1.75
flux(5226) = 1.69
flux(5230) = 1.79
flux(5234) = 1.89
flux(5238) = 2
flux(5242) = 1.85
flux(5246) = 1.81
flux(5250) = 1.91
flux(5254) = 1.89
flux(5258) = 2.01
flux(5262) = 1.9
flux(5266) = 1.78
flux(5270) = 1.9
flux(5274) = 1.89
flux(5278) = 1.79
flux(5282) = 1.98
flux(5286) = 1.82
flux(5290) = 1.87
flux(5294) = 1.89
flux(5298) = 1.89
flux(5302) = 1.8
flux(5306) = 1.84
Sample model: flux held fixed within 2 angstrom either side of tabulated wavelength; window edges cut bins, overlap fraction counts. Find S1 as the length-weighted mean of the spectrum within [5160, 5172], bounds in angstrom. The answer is 1.7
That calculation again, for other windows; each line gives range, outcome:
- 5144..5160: 1.6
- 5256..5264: 1.95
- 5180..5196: 1.69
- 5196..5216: 1.66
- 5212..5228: 1.68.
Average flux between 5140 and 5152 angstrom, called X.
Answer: 1.65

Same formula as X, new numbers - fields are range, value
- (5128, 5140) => 1.64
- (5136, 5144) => 1.72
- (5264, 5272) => 1.84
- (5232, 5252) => 1.89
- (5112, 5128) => 1.69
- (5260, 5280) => 1.85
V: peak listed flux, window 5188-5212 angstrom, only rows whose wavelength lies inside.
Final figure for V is 1.79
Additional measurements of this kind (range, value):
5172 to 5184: 1.77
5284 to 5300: 1.89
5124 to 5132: 1.72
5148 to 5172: 1.73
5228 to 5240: 2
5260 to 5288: 1.98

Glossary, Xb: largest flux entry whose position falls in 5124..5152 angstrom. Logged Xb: 1.77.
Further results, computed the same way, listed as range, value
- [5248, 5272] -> 2.01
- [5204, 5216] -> 1.7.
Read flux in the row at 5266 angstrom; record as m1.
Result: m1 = 1.78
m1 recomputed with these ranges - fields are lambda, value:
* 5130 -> 1.48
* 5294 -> 1.89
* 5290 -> 1.87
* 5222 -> 1.75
